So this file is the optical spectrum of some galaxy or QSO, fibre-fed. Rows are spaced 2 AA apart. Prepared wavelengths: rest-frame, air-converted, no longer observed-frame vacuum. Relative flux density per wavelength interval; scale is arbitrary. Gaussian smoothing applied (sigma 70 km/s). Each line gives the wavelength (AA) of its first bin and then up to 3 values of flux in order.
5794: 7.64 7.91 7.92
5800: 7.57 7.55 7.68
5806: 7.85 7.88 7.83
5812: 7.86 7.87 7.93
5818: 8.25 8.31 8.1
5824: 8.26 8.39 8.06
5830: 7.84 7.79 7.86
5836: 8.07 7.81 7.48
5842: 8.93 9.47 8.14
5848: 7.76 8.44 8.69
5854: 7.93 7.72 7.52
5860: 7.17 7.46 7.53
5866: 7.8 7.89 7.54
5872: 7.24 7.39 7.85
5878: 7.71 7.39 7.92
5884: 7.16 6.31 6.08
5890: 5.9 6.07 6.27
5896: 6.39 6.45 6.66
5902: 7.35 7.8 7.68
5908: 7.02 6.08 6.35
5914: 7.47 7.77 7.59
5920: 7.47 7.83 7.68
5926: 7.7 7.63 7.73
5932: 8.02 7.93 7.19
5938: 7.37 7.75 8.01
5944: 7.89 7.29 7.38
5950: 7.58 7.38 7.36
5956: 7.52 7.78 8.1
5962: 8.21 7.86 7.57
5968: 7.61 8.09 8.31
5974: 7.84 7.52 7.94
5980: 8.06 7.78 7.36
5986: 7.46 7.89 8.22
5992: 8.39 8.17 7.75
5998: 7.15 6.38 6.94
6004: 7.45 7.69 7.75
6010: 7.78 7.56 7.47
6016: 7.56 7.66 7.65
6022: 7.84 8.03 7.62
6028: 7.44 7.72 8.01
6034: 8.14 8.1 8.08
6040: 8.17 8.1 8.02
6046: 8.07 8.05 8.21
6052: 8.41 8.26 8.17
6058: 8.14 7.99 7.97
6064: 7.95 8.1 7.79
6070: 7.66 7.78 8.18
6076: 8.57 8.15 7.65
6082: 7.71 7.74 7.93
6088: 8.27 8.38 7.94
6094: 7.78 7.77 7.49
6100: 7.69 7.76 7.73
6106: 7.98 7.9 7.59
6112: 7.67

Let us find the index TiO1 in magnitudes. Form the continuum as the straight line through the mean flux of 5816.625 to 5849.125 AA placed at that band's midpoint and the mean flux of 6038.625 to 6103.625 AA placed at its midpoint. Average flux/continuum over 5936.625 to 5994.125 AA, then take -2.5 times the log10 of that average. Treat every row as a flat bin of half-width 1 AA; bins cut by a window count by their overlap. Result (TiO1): 0.04 mag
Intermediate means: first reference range 8.16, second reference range 7.99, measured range 7.77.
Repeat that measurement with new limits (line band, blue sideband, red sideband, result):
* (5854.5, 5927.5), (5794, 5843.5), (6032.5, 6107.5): 0.11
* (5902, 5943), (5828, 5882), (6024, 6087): 0.06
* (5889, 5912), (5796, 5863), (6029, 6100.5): 0.19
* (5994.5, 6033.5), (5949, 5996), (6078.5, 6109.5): 0.04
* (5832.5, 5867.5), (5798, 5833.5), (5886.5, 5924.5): -0.06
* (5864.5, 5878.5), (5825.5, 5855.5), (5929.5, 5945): 0.06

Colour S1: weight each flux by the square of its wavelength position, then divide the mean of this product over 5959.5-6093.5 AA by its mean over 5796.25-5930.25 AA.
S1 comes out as 1.10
